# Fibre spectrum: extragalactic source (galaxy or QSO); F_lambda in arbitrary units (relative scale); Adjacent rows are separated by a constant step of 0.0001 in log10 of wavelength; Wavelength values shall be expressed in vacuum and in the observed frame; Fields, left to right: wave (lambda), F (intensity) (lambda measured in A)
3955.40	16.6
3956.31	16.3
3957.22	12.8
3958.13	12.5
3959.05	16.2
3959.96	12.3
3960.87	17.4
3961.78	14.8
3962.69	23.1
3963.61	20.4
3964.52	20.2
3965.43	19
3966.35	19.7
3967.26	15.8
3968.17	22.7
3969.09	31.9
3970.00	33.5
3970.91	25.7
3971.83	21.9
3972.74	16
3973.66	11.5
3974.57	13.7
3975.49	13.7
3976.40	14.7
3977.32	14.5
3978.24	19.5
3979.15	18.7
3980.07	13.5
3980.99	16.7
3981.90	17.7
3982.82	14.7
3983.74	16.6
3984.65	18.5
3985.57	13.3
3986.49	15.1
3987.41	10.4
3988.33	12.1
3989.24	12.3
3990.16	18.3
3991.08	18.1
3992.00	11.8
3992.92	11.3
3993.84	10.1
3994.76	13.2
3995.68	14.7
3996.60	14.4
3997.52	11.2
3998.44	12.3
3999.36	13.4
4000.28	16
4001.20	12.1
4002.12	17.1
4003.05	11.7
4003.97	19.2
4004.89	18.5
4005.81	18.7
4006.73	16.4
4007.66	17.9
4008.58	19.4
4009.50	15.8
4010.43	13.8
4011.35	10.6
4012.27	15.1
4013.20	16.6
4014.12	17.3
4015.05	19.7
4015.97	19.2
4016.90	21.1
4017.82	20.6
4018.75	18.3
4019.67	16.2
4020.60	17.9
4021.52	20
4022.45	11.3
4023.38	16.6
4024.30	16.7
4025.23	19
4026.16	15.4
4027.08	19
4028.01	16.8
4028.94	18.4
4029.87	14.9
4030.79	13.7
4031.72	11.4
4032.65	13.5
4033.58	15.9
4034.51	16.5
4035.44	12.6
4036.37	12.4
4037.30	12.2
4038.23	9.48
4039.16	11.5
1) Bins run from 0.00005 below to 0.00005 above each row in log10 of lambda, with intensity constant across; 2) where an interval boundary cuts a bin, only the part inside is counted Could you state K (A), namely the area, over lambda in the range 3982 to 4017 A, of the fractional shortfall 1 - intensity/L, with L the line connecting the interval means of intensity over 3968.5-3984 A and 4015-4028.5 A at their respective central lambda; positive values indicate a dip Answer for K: 5.7 A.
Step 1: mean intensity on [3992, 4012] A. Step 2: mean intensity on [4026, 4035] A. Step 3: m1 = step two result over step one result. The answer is 1.06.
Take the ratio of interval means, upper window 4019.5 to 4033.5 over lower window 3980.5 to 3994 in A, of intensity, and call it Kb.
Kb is 1.1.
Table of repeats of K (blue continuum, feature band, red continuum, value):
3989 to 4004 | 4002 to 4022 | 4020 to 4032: -2.9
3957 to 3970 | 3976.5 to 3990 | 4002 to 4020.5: 2.2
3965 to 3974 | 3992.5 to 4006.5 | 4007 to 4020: 3.3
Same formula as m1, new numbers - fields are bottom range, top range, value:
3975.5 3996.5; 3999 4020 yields 1.13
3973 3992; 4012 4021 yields 1.21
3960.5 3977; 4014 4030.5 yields 0.89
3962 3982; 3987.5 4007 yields 0.74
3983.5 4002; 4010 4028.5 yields 1.24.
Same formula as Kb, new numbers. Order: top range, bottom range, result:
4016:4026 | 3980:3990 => 1.20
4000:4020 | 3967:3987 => 0.93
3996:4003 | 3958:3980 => 0.73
